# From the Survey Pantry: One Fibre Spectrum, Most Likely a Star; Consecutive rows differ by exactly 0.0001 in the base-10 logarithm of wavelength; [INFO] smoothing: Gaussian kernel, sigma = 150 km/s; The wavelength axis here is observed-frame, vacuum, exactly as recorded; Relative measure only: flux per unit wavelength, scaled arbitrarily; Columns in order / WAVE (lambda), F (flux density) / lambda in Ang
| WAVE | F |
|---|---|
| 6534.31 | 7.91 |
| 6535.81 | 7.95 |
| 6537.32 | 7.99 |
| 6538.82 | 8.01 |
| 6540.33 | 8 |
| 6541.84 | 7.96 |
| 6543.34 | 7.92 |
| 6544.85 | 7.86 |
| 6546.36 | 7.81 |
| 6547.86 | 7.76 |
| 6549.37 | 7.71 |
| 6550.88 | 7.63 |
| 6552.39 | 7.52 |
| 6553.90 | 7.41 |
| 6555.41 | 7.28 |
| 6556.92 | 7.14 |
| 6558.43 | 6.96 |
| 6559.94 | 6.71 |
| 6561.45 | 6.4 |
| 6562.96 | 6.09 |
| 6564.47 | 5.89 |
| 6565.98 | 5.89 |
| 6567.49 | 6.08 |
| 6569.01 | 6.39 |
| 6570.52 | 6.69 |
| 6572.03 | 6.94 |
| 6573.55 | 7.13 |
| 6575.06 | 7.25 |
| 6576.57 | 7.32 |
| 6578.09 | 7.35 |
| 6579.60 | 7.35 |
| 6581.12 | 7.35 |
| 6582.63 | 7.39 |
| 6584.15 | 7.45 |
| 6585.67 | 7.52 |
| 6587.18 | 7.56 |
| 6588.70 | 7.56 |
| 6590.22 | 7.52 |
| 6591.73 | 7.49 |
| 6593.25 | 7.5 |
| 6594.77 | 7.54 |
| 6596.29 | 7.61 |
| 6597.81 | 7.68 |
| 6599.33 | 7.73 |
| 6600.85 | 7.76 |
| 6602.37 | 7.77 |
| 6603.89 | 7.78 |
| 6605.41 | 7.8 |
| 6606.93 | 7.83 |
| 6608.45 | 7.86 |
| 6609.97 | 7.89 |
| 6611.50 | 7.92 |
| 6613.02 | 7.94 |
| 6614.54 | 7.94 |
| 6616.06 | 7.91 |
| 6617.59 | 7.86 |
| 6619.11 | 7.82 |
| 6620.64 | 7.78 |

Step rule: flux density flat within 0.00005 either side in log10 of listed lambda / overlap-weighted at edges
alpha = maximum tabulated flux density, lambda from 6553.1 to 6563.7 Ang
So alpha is 7.41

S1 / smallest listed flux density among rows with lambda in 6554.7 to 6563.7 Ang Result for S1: 6.09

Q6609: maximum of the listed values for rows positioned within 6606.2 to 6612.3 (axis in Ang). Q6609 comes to 7.92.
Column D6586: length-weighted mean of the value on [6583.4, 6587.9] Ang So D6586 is 7.51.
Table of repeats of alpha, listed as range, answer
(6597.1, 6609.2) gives 7.86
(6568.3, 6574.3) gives 7.13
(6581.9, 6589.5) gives 7.56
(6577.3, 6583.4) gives 7.39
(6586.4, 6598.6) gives 7.68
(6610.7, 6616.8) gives 7.94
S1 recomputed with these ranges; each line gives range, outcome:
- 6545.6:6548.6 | 7.76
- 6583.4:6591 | 7.45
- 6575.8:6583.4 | 7.32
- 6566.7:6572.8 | 6.08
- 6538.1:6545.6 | 7.86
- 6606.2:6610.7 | 7.83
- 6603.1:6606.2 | 7.78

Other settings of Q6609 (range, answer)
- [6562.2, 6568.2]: 6.09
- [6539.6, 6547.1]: 8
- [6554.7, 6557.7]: 7.28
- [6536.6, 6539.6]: 8.01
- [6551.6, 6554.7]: 7.52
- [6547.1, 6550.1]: 7.76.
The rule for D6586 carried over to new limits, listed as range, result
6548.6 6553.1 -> 7.61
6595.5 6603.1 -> 7.71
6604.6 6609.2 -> 7.84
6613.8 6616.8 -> 7.93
